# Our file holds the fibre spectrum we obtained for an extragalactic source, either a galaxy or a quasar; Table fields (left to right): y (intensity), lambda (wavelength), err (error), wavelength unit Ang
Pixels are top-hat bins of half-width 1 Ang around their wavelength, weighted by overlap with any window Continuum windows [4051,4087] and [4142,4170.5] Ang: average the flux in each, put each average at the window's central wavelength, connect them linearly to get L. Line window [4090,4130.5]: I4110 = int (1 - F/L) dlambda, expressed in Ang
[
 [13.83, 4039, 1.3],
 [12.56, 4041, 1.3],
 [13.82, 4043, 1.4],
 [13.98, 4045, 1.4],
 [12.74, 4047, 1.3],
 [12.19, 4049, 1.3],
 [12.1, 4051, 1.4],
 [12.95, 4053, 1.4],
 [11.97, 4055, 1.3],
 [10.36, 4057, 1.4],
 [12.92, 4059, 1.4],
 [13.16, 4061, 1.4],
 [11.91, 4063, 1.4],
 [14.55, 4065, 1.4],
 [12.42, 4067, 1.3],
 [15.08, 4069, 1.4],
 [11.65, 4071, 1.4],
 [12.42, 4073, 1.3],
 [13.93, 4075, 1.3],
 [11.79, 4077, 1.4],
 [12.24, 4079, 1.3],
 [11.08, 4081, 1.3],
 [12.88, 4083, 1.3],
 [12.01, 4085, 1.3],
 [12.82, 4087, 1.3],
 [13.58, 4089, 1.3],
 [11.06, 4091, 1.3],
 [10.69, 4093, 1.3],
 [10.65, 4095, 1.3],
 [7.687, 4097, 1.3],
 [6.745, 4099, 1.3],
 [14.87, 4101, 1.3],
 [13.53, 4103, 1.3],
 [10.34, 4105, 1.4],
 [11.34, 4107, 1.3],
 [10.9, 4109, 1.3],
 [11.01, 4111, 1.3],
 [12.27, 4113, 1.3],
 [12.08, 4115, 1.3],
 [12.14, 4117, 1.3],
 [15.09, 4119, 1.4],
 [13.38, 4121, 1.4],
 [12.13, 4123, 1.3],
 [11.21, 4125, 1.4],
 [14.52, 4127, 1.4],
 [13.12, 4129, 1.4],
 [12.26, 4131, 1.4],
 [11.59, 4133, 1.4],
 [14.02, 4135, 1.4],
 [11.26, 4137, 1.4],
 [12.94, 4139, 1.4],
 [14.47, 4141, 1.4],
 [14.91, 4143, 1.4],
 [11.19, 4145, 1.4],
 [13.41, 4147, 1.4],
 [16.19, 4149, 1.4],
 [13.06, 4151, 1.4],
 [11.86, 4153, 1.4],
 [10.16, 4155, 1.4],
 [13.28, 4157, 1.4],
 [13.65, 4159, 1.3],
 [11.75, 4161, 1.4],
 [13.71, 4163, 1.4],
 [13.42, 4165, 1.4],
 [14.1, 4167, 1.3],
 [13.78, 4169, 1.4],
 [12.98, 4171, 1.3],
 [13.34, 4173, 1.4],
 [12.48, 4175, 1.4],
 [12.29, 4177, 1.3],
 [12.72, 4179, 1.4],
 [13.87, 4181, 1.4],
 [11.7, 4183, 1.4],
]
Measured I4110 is 3.5 Ang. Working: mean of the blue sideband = 12.5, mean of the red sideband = 13.2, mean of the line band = 11.7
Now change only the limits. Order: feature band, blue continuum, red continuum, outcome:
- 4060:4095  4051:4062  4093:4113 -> -2.6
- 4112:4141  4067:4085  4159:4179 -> 0.2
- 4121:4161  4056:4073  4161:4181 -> 0.5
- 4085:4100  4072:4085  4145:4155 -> 2.3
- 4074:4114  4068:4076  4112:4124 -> 4.6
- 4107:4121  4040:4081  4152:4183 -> 0.6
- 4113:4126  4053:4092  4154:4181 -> 0.1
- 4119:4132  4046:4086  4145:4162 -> -0.2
